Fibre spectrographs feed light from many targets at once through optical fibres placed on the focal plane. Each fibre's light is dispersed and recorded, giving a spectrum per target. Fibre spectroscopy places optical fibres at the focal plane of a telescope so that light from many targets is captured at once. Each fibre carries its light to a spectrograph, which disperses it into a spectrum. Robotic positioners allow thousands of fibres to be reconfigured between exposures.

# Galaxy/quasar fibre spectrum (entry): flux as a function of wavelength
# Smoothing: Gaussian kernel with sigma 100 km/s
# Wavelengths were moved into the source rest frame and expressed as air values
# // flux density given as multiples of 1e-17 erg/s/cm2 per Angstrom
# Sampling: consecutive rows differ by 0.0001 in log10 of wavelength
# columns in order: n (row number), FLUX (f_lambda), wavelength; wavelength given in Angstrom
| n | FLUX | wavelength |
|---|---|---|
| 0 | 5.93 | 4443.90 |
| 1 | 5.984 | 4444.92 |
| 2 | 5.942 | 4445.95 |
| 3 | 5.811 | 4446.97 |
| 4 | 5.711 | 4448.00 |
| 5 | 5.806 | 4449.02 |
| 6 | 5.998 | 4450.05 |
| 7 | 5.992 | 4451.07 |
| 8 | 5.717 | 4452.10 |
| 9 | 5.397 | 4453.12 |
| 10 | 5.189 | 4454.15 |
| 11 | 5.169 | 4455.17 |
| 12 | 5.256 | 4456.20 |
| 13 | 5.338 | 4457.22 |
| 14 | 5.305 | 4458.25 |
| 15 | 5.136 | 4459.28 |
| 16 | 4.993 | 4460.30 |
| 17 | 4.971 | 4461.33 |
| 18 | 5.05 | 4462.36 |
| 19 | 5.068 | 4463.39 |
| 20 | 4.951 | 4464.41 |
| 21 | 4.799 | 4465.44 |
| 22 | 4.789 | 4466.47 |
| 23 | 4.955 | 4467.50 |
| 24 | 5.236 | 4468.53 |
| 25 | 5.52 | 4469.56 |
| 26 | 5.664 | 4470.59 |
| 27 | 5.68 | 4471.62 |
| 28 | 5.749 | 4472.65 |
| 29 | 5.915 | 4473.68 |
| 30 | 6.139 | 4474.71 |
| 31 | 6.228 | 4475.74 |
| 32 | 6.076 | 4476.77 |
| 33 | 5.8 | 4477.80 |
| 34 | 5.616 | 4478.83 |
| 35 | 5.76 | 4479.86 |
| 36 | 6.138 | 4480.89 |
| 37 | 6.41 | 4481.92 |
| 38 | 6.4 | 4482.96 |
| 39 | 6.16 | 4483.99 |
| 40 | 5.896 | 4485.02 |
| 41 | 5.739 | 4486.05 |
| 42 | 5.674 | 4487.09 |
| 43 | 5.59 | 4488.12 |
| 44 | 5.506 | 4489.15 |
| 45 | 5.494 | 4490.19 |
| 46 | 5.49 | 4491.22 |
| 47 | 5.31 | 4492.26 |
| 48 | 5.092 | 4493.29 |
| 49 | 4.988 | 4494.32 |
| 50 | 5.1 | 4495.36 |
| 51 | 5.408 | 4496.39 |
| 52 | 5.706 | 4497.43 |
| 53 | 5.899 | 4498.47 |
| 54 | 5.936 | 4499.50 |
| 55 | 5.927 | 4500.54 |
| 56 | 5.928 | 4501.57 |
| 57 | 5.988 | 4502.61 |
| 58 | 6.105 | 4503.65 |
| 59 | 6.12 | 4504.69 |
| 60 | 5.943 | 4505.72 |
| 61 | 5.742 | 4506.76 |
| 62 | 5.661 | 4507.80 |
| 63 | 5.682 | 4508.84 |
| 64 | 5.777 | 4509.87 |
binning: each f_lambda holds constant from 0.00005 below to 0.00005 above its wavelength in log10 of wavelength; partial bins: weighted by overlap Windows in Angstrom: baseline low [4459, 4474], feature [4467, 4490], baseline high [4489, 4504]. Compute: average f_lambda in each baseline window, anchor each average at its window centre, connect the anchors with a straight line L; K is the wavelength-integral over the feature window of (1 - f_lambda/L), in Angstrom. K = -1.88 Angstrom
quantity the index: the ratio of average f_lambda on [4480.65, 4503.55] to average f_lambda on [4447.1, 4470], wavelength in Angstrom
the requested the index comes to 1.08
